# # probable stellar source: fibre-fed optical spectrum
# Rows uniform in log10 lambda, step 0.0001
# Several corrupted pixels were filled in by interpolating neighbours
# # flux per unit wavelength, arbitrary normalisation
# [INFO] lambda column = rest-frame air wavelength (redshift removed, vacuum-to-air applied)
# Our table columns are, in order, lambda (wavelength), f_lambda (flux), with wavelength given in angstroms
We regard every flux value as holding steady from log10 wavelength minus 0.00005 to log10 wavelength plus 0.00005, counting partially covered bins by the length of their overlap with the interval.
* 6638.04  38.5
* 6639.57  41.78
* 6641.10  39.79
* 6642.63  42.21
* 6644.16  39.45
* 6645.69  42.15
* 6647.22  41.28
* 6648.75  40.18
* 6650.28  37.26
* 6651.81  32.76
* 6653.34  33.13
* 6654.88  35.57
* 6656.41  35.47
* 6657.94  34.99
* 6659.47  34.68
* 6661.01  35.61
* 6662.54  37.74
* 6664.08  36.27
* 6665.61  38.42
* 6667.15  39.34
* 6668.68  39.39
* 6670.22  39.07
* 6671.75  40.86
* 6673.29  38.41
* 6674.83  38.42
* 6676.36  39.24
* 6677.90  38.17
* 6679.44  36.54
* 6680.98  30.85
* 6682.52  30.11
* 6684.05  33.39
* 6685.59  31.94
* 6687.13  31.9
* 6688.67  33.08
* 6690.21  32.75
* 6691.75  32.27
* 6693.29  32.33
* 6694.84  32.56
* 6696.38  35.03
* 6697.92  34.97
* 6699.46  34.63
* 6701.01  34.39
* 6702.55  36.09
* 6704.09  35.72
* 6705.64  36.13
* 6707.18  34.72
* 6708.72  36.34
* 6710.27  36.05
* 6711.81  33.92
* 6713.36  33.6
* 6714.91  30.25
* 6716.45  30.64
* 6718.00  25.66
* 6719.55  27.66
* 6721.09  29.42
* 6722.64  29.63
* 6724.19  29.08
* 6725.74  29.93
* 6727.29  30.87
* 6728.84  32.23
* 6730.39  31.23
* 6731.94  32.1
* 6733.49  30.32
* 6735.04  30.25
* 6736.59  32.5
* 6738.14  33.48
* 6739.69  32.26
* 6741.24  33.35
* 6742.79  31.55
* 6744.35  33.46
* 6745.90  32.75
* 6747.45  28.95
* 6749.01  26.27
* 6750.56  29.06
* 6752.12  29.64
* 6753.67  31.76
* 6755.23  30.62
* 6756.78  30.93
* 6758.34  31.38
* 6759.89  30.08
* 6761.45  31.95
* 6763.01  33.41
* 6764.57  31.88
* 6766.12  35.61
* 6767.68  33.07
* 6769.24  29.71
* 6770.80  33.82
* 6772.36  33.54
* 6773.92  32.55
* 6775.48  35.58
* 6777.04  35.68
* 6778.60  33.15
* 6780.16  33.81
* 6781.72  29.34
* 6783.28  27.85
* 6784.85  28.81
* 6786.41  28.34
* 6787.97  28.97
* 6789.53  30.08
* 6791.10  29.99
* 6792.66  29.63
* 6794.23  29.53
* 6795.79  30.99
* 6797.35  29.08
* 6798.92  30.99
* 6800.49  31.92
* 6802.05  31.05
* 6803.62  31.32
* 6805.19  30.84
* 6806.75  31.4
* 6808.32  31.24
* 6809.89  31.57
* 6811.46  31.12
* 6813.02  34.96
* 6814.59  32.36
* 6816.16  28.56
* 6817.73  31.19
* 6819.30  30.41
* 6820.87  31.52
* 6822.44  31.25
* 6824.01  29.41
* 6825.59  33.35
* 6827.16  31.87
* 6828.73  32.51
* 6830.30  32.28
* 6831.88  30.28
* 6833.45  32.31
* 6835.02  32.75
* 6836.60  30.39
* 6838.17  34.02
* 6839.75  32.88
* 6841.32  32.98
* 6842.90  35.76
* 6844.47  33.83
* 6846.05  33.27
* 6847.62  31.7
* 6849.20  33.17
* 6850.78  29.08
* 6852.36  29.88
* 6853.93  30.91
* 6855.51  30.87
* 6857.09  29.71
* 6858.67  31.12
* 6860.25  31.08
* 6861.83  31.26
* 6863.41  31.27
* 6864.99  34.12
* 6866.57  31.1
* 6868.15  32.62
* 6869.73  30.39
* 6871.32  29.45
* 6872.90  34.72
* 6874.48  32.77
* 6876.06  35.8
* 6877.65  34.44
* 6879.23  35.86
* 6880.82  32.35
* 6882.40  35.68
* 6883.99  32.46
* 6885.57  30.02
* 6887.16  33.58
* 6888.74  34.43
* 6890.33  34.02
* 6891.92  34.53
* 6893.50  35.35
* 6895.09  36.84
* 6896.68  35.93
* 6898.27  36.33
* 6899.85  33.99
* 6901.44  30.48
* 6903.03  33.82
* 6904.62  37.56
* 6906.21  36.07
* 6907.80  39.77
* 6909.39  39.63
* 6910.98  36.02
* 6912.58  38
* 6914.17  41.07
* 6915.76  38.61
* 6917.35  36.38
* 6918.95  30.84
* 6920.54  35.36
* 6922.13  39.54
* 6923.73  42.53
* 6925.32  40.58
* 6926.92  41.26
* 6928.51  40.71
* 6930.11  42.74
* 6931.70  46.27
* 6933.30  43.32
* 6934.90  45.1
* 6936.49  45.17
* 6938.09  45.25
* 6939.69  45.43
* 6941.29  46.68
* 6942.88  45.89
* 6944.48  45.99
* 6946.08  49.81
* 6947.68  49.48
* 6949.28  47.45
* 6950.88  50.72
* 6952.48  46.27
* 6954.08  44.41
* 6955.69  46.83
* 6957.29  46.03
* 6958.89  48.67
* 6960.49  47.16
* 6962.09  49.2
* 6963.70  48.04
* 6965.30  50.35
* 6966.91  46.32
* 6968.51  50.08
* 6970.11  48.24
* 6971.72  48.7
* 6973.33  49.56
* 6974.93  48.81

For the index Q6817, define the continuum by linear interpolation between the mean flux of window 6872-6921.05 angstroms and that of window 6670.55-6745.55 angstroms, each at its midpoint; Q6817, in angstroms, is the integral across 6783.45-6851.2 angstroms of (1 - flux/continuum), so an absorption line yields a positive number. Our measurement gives 5.95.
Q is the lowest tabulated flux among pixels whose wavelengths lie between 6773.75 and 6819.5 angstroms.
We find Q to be 27.85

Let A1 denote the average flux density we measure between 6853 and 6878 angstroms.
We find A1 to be 31.9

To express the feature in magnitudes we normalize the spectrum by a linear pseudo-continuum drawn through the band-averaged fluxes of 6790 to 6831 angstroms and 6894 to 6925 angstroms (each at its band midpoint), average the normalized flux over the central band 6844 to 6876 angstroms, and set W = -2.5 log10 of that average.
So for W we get 0.08 mag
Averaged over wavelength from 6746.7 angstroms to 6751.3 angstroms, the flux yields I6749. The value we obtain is 28.1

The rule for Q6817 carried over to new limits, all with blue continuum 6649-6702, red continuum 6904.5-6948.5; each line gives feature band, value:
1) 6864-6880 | 2.86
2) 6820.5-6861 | 7.86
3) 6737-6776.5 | 5.84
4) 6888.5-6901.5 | 1.90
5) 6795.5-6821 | 4.95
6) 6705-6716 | 0.60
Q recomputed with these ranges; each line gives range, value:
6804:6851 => 28.56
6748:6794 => 26.27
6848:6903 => 29.08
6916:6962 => 30.84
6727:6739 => 30.25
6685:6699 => 31.9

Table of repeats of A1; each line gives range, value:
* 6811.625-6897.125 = 32.5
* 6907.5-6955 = 42.7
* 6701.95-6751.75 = 31.7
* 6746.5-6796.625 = 31.1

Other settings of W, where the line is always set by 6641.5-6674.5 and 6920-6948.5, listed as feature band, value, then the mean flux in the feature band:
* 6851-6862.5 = 0.35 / 30.6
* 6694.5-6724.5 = 0.18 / 32.9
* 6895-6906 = 0.23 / 34.9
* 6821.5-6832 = 0.30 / 31.6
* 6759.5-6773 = 0.23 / 32.6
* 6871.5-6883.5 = 0.24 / 34.2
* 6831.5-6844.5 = 0.26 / 32.8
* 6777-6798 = 0.32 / 30.2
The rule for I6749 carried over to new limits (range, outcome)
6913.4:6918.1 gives 38.7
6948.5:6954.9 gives 47.2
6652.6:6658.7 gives 34.8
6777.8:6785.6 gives 30.6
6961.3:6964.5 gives 48.5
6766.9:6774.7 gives 32.5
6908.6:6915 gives 38.7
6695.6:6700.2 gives 34.9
